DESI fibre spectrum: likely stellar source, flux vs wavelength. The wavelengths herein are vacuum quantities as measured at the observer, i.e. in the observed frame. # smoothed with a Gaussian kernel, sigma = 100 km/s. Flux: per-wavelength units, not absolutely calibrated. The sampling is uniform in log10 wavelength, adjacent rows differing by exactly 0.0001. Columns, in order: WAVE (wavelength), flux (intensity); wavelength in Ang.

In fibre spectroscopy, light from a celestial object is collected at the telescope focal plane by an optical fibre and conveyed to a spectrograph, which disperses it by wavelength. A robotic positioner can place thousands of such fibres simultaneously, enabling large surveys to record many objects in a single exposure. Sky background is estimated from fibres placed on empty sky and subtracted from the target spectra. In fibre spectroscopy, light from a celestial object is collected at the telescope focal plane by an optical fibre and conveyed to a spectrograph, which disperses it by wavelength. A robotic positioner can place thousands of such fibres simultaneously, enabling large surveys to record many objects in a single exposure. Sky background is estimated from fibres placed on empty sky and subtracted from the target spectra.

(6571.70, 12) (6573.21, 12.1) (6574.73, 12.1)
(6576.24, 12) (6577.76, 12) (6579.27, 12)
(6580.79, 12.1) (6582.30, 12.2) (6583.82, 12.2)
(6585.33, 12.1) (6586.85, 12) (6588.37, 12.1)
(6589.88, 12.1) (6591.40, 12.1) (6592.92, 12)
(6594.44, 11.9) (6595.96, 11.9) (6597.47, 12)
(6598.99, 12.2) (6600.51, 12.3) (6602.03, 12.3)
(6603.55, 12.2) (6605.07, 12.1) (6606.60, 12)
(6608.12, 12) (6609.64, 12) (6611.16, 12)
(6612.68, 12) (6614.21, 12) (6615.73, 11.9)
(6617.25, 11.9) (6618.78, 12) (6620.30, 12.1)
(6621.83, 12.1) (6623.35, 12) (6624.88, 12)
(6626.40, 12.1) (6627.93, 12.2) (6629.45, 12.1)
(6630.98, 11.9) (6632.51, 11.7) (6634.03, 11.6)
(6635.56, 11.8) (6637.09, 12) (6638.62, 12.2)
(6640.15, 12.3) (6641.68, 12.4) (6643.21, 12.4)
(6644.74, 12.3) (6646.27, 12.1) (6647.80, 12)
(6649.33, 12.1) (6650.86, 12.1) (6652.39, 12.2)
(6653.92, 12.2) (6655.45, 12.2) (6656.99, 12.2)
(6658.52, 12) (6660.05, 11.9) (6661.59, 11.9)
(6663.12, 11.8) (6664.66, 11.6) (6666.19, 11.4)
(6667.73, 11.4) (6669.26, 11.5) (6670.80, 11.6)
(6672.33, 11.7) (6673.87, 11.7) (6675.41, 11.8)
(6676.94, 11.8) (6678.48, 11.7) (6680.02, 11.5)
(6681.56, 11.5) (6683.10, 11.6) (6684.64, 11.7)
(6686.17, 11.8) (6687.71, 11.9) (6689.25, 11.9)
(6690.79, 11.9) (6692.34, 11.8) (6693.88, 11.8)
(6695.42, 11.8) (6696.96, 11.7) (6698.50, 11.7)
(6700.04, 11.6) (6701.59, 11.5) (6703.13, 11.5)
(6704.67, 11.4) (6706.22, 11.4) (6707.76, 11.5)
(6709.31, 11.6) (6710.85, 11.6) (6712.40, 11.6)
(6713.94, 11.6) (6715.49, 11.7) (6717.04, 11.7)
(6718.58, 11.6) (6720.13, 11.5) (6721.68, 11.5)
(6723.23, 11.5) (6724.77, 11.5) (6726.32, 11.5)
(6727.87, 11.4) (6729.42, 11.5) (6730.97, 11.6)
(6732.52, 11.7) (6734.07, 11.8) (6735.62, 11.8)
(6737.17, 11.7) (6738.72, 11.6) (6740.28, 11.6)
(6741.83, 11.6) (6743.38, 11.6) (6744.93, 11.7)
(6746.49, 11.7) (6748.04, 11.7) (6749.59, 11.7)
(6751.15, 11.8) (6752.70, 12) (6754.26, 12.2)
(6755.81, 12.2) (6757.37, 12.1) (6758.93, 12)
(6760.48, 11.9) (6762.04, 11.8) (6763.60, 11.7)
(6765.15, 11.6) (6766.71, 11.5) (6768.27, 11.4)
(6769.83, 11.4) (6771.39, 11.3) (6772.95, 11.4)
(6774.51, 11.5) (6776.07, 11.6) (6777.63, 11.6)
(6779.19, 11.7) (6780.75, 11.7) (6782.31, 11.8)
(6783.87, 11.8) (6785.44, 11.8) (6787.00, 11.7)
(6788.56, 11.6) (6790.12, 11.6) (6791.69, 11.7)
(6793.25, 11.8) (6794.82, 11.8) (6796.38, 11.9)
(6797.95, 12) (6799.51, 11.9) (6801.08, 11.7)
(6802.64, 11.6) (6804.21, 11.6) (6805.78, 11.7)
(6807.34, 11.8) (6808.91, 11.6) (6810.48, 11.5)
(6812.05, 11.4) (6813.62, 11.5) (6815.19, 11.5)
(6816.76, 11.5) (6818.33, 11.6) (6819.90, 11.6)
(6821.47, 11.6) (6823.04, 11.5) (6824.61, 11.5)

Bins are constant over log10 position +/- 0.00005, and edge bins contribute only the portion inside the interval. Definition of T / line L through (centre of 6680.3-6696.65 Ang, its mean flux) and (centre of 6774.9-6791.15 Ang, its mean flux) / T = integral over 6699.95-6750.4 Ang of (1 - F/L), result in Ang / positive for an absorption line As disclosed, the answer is 0.6 Ang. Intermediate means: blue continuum 11.8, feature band 11.6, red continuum 11.7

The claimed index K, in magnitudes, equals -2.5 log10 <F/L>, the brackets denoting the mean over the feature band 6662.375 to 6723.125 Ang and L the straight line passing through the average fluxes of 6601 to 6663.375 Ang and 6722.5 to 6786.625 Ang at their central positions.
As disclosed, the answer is 0.02 mag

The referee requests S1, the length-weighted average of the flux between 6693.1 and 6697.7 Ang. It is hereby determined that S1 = 11.8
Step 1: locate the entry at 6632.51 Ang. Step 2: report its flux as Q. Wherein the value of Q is 11.7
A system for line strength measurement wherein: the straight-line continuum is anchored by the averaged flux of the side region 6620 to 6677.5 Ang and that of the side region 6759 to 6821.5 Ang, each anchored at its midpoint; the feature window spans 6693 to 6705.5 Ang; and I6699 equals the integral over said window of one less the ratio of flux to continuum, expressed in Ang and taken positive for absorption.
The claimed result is 0.2 Ang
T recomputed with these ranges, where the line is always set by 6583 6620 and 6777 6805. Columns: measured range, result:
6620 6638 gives 0.1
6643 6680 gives 0.2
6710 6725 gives 0.4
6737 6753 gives 0.2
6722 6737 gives 0.3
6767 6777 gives 0.3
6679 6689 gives 0.2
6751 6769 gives -0.1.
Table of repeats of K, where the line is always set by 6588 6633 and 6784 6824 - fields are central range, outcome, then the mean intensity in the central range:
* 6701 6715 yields 0.03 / 11.5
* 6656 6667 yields 0.01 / 11.8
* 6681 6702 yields 0.01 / 11.7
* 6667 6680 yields 0.03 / 11.6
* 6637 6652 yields -0.02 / 12.2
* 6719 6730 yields 0.03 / 11.5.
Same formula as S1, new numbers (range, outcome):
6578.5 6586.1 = 12.1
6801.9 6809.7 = 11.7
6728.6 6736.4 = 11.7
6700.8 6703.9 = 11.5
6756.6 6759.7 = 12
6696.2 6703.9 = 11.6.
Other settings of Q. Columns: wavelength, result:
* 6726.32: 11.5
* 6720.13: 11.5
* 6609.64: 12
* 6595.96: 11.9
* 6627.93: 12.2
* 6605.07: 12.1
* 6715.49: 11.7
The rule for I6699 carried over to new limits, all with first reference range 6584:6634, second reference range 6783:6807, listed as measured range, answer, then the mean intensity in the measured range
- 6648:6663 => -0.1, 12.1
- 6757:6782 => 0.3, 11.6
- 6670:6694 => 0.4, 11.7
